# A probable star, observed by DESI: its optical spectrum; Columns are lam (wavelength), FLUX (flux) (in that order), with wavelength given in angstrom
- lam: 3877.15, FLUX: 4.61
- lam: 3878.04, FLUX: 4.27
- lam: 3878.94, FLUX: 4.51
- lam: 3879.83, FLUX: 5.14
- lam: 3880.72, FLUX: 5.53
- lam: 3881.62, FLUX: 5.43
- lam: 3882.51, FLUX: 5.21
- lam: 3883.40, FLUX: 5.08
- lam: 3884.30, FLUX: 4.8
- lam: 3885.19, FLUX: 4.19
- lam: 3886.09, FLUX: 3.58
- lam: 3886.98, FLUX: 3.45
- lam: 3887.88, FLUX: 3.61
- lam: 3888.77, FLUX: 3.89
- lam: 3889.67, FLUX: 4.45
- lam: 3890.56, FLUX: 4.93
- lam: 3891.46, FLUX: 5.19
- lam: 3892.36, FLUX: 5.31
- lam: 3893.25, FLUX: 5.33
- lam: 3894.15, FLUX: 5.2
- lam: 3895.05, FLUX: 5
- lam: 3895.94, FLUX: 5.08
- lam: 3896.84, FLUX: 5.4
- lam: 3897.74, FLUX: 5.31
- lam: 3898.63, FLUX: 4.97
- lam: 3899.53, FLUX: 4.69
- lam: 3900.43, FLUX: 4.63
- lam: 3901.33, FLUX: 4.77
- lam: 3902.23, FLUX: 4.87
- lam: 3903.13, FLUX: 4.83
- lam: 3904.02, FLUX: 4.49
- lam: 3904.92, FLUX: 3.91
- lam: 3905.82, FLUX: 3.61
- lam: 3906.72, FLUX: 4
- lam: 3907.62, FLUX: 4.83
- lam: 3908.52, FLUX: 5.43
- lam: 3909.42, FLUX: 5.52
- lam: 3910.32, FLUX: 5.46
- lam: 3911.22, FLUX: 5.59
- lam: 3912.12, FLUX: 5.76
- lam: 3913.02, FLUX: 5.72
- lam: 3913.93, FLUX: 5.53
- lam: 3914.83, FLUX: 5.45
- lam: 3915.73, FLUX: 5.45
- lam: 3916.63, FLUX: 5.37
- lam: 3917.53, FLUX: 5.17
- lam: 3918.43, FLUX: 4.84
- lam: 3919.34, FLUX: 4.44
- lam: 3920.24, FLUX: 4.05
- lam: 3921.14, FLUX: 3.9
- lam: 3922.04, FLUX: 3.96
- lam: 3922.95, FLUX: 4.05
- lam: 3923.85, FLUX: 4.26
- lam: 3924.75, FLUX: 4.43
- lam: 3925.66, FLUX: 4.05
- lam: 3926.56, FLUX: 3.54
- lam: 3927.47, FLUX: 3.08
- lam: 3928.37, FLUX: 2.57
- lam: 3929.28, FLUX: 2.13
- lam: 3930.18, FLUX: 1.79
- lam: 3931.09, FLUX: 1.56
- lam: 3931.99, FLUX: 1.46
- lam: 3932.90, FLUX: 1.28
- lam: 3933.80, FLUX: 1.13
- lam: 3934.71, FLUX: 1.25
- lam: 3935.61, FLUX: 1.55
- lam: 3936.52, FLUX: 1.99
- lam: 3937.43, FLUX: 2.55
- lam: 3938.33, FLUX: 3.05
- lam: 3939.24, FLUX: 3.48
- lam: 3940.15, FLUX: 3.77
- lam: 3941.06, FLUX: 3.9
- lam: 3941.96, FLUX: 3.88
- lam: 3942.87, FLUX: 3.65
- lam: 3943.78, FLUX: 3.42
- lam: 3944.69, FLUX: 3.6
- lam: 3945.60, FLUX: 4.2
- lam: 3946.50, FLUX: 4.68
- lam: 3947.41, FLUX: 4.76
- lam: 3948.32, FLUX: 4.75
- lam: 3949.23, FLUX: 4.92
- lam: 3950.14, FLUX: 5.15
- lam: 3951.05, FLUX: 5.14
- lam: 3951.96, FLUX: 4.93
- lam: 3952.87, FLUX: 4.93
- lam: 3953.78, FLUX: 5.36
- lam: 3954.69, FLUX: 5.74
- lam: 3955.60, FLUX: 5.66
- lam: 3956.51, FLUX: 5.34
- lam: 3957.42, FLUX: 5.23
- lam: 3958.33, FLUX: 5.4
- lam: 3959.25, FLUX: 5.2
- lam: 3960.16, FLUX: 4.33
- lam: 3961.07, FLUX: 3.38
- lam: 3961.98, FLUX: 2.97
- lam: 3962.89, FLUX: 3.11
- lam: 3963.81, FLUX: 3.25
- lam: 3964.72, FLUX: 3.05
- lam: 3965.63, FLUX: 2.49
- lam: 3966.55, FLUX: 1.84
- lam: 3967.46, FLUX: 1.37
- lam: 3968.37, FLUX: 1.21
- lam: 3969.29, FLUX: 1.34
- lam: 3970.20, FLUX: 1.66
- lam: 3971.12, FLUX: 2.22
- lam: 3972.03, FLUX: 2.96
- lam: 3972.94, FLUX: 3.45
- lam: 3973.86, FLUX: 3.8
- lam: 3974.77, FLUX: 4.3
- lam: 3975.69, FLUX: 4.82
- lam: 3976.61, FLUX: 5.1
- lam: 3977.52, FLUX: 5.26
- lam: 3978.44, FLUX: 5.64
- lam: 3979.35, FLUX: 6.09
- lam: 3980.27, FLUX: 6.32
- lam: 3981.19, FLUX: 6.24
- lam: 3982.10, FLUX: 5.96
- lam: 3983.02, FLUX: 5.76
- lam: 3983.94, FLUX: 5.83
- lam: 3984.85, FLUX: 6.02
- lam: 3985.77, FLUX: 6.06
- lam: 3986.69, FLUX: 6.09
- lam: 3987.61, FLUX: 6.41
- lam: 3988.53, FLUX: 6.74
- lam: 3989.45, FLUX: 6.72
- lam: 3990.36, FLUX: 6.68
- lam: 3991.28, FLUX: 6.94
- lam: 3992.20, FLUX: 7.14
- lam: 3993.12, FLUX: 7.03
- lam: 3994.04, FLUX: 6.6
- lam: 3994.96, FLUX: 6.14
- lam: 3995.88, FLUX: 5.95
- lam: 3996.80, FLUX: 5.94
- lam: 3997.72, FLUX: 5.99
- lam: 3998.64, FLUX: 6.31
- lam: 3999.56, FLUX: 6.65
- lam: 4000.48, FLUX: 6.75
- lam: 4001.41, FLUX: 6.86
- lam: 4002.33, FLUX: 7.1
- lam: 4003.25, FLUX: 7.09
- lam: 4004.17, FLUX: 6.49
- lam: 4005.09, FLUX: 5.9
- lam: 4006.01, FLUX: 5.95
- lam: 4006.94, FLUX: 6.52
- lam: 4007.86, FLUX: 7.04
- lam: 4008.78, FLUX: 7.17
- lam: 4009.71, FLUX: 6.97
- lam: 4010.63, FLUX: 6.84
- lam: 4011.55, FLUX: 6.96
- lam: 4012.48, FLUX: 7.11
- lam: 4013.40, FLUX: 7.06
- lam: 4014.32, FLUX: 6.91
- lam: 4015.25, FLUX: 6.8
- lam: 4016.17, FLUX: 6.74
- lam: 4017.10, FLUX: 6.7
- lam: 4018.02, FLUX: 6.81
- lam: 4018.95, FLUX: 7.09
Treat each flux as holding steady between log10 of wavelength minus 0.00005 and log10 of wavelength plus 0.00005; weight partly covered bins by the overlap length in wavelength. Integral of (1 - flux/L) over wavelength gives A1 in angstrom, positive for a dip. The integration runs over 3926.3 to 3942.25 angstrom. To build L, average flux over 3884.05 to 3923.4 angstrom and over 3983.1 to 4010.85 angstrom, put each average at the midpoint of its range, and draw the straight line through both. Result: 8.8 angstrom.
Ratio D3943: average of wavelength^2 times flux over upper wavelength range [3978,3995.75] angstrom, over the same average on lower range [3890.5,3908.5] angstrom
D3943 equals 1.4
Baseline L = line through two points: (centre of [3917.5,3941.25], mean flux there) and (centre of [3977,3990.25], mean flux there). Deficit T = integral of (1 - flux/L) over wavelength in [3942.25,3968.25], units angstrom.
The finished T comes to 1.4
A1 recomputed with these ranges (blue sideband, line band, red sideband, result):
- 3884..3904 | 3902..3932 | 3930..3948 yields -3.91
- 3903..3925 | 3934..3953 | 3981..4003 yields 5.98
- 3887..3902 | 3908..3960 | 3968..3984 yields 5.18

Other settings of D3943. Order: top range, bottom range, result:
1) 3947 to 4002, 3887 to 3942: 1.26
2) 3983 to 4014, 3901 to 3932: 1.59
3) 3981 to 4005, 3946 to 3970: 1.63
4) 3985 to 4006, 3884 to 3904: 1.46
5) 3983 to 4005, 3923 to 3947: 2.26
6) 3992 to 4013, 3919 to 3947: 2.20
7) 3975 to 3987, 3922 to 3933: 2.01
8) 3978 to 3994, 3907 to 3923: 1.30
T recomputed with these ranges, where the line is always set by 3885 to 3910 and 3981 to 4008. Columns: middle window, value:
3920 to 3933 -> 5.2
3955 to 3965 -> 2.6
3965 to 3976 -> 6.2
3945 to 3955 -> 1.2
